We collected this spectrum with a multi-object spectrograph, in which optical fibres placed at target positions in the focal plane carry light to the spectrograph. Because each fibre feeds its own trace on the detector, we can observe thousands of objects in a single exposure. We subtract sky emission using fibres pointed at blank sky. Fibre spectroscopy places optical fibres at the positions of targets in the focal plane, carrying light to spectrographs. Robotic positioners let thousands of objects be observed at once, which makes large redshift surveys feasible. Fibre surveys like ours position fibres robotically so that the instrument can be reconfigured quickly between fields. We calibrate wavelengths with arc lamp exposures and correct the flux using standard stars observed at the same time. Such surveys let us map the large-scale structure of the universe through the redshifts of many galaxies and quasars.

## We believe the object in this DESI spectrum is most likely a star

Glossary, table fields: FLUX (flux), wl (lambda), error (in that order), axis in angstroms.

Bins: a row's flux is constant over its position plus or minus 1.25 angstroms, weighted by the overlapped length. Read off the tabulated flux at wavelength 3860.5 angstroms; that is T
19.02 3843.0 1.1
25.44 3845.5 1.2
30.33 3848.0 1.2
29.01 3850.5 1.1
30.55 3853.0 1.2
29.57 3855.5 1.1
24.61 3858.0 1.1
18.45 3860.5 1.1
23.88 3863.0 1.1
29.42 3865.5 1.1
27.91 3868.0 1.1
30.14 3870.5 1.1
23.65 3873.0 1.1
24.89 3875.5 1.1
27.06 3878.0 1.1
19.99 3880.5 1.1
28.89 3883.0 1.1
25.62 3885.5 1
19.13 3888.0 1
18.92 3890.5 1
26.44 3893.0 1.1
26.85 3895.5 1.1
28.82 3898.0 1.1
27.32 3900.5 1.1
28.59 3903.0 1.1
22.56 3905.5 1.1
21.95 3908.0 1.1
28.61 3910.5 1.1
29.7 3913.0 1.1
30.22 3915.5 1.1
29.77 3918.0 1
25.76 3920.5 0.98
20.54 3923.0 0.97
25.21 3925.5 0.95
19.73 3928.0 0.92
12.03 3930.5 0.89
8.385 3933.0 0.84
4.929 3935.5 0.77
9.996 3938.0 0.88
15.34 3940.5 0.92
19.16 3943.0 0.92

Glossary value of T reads 18.45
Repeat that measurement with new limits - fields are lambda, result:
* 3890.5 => 18.92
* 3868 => 27.91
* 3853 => 30.55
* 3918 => 29.77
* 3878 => 27.06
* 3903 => 28.59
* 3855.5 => 29.57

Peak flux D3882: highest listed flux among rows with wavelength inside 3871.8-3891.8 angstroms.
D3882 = 28.89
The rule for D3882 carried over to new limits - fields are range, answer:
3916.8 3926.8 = 29.77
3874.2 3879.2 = 27.06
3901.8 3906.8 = 28.59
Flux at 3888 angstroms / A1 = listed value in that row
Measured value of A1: 19.13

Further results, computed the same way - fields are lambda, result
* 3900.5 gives 27.32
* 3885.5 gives 25.62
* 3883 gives 28.89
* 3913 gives 29.7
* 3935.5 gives 4.929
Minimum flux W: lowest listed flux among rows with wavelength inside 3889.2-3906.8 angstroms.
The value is 18.92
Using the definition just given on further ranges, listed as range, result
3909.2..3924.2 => 20.54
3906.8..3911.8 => 21.95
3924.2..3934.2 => 8.385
